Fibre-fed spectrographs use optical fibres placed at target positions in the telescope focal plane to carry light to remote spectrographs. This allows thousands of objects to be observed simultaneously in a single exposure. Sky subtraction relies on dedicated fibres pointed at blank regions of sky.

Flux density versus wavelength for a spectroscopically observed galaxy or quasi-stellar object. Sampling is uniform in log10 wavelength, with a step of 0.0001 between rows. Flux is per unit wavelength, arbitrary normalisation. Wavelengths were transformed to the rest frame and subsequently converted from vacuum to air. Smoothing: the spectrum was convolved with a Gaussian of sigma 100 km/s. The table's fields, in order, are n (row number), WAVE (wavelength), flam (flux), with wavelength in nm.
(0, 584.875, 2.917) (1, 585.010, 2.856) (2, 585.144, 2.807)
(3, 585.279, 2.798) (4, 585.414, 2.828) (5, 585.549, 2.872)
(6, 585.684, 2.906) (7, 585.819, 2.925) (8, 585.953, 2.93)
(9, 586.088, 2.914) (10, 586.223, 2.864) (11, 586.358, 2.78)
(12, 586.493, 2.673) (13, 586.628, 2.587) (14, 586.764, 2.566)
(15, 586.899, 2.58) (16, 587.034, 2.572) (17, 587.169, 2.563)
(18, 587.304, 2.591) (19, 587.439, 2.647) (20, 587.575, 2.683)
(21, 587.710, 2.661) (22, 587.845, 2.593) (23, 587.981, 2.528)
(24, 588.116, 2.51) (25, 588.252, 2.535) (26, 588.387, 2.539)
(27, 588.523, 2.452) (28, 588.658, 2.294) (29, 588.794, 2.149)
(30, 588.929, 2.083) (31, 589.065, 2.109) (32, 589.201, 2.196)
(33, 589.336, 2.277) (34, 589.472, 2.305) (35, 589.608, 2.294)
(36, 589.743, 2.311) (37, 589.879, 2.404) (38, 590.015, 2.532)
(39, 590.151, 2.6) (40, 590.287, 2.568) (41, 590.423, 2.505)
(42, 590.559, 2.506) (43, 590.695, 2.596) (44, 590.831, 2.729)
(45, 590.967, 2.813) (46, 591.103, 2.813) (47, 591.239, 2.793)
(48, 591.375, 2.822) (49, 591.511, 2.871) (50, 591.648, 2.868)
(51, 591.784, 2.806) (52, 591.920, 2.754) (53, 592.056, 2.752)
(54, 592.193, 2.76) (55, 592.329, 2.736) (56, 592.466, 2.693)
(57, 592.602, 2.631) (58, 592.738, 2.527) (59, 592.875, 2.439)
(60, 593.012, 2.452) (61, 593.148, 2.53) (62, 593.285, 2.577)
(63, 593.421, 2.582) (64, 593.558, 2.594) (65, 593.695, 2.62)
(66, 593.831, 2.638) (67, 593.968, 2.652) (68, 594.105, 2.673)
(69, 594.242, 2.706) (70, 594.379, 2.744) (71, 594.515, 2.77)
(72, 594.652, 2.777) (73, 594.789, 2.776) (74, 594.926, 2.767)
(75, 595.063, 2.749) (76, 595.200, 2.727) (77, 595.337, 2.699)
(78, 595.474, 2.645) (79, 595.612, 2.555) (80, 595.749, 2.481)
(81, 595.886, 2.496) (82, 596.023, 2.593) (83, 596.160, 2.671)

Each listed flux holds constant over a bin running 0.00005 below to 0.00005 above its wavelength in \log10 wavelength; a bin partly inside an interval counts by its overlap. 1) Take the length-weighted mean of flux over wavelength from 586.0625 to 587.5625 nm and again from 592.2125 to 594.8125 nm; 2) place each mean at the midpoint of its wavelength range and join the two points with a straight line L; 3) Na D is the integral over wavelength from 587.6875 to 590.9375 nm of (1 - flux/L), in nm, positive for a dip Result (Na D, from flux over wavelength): 0.27 nm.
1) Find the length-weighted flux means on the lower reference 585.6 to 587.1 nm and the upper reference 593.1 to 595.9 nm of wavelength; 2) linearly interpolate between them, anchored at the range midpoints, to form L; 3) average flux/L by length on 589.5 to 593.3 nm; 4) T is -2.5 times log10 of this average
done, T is 0.03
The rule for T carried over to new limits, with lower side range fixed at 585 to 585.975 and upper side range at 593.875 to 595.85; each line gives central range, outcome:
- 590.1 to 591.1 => 0.06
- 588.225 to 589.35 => 0.22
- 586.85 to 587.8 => 0.09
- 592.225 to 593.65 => 0.06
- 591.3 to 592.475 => -0.02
